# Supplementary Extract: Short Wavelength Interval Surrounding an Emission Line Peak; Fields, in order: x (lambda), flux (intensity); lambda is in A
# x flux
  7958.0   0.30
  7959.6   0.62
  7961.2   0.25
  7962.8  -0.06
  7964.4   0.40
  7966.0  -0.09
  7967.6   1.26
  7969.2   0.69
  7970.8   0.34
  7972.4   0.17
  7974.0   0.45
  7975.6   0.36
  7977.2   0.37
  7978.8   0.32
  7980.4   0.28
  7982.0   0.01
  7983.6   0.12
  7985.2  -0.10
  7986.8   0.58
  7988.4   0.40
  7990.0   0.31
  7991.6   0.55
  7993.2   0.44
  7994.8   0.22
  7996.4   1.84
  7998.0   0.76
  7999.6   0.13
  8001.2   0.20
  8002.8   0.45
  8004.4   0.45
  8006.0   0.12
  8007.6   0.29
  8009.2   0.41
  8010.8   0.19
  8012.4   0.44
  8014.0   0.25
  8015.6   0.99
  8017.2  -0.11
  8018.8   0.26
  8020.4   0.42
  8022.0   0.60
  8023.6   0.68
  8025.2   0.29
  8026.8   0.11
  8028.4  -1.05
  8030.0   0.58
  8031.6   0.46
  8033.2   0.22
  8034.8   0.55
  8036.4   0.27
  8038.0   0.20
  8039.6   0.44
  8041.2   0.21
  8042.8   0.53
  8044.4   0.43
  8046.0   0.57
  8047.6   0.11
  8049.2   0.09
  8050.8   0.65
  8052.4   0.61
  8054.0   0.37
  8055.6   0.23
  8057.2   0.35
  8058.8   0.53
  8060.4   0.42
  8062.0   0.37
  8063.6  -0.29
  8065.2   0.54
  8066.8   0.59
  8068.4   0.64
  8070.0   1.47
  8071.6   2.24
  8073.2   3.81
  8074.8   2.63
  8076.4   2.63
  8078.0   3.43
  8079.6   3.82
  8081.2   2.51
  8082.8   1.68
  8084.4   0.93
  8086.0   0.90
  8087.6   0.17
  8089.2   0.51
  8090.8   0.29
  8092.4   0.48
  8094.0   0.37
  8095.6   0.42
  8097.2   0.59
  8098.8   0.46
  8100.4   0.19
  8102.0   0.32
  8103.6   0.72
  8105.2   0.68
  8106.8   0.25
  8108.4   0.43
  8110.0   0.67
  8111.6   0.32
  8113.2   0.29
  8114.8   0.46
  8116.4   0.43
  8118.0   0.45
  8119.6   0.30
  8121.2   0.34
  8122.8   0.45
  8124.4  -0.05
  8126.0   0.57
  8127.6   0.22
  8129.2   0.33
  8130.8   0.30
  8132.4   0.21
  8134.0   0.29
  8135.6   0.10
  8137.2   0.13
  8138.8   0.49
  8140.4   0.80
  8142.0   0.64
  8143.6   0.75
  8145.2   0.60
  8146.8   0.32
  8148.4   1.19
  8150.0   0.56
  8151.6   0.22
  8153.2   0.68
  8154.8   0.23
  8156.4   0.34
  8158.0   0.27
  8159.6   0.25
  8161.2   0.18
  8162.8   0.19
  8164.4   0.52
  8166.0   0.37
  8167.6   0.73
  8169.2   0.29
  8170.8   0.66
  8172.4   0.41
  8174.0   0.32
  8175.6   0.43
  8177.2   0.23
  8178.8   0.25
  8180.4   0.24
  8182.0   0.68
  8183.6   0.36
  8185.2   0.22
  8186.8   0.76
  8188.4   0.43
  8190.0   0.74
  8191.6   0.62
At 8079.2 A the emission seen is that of [O II]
